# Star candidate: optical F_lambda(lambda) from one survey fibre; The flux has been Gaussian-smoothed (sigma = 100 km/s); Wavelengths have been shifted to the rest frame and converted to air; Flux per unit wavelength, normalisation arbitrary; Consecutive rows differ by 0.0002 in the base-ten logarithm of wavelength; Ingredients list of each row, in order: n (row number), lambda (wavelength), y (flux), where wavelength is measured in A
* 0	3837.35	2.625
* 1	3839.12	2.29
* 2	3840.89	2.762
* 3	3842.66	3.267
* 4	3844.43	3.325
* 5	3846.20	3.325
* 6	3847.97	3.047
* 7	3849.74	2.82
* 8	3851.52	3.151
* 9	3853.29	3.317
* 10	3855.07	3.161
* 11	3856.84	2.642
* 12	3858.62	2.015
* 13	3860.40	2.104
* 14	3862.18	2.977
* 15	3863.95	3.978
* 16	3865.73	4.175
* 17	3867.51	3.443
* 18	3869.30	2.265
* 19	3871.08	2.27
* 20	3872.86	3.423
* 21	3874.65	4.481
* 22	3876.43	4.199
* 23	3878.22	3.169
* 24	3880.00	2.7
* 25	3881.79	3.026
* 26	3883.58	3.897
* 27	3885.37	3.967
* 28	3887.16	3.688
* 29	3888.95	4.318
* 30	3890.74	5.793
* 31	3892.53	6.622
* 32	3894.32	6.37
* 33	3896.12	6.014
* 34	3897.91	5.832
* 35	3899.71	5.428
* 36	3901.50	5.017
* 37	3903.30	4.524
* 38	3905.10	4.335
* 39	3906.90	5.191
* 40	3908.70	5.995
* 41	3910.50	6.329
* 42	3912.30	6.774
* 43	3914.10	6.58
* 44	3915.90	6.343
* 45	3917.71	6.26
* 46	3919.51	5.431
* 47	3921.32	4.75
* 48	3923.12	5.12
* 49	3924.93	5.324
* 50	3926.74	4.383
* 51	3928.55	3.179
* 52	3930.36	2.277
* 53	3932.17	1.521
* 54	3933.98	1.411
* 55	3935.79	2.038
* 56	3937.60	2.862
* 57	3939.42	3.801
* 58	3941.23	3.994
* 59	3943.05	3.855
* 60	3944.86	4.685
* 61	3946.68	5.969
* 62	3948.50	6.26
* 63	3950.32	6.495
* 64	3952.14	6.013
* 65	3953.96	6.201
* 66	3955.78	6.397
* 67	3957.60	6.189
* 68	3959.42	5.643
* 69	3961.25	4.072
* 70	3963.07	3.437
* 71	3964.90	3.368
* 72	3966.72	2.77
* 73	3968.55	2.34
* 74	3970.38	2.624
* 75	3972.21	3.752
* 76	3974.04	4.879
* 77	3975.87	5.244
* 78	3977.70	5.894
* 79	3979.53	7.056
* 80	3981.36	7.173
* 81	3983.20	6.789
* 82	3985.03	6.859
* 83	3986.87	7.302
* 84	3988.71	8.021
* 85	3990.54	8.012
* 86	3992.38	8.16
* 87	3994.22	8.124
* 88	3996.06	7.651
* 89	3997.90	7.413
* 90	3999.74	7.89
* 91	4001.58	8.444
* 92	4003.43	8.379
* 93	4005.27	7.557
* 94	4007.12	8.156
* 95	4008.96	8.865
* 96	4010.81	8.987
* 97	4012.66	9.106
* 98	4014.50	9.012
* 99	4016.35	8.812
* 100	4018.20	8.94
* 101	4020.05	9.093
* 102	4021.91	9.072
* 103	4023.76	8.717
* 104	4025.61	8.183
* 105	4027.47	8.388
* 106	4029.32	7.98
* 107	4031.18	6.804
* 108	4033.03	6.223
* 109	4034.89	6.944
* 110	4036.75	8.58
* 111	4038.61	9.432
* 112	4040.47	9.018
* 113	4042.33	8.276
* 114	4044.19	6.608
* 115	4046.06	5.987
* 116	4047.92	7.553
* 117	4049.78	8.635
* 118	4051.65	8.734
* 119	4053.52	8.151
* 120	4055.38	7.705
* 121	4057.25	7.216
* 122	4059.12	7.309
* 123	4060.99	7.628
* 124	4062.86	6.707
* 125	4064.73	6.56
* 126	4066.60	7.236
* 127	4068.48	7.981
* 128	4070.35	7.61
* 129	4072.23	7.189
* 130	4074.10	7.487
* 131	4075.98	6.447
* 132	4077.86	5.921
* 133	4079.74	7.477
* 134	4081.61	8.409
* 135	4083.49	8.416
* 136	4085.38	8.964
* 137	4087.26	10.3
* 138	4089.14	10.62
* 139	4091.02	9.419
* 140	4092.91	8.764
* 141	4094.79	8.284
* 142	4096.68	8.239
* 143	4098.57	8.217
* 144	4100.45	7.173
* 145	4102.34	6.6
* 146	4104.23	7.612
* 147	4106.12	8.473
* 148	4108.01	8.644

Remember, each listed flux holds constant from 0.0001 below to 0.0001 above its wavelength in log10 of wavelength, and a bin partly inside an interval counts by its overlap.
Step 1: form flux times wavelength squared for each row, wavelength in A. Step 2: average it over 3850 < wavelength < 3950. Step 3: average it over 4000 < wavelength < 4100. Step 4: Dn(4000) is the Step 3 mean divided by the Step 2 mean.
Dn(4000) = 2.05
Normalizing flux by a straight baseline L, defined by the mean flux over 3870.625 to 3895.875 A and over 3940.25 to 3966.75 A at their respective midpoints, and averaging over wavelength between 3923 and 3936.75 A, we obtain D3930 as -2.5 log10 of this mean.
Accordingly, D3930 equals 0.49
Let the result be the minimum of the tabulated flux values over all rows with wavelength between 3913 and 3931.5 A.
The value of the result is 2.277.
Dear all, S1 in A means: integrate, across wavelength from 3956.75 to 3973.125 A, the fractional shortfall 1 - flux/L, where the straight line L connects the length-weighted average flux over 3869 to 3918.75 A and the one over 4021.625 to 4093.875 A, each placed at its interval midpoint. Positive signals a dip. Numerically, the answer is 6.3 A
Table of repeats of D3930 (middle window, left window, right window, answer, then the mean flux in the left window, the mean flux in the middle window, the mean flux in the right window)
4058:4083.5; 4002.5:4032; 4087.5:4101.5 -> 0.19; 8.51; 7.27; 8.74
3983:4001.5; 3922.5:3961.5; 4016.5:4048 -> -0.19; 4.44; 7.69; 8.02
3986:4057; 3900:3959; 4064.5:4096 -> -0.19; 4.87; 8.12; 8.1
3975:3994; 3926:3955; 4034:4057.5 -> -0.24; 4.07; 7.1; 7.93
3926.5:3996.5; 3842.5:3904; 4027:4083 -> 0.14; 3.83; 5.04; 7.54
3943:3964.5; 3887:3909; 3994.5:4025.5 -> 0.26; 5.35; 5.45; 8.49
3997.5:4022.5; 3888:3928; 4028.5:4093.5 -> -0.21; 5.55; 8.57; 7.83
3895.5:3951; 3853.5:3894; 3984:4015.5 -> 0.11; 3.6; 4.76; 8.11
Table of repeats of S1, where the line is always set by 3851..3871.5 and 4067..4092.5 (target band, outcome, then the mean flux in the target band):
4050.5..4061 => -0.3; 7.82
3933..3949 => 3.6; 3.81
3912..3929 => -4.2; 5.42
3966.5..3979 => 3.4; 4.09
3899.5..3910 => -2.9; 5.11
